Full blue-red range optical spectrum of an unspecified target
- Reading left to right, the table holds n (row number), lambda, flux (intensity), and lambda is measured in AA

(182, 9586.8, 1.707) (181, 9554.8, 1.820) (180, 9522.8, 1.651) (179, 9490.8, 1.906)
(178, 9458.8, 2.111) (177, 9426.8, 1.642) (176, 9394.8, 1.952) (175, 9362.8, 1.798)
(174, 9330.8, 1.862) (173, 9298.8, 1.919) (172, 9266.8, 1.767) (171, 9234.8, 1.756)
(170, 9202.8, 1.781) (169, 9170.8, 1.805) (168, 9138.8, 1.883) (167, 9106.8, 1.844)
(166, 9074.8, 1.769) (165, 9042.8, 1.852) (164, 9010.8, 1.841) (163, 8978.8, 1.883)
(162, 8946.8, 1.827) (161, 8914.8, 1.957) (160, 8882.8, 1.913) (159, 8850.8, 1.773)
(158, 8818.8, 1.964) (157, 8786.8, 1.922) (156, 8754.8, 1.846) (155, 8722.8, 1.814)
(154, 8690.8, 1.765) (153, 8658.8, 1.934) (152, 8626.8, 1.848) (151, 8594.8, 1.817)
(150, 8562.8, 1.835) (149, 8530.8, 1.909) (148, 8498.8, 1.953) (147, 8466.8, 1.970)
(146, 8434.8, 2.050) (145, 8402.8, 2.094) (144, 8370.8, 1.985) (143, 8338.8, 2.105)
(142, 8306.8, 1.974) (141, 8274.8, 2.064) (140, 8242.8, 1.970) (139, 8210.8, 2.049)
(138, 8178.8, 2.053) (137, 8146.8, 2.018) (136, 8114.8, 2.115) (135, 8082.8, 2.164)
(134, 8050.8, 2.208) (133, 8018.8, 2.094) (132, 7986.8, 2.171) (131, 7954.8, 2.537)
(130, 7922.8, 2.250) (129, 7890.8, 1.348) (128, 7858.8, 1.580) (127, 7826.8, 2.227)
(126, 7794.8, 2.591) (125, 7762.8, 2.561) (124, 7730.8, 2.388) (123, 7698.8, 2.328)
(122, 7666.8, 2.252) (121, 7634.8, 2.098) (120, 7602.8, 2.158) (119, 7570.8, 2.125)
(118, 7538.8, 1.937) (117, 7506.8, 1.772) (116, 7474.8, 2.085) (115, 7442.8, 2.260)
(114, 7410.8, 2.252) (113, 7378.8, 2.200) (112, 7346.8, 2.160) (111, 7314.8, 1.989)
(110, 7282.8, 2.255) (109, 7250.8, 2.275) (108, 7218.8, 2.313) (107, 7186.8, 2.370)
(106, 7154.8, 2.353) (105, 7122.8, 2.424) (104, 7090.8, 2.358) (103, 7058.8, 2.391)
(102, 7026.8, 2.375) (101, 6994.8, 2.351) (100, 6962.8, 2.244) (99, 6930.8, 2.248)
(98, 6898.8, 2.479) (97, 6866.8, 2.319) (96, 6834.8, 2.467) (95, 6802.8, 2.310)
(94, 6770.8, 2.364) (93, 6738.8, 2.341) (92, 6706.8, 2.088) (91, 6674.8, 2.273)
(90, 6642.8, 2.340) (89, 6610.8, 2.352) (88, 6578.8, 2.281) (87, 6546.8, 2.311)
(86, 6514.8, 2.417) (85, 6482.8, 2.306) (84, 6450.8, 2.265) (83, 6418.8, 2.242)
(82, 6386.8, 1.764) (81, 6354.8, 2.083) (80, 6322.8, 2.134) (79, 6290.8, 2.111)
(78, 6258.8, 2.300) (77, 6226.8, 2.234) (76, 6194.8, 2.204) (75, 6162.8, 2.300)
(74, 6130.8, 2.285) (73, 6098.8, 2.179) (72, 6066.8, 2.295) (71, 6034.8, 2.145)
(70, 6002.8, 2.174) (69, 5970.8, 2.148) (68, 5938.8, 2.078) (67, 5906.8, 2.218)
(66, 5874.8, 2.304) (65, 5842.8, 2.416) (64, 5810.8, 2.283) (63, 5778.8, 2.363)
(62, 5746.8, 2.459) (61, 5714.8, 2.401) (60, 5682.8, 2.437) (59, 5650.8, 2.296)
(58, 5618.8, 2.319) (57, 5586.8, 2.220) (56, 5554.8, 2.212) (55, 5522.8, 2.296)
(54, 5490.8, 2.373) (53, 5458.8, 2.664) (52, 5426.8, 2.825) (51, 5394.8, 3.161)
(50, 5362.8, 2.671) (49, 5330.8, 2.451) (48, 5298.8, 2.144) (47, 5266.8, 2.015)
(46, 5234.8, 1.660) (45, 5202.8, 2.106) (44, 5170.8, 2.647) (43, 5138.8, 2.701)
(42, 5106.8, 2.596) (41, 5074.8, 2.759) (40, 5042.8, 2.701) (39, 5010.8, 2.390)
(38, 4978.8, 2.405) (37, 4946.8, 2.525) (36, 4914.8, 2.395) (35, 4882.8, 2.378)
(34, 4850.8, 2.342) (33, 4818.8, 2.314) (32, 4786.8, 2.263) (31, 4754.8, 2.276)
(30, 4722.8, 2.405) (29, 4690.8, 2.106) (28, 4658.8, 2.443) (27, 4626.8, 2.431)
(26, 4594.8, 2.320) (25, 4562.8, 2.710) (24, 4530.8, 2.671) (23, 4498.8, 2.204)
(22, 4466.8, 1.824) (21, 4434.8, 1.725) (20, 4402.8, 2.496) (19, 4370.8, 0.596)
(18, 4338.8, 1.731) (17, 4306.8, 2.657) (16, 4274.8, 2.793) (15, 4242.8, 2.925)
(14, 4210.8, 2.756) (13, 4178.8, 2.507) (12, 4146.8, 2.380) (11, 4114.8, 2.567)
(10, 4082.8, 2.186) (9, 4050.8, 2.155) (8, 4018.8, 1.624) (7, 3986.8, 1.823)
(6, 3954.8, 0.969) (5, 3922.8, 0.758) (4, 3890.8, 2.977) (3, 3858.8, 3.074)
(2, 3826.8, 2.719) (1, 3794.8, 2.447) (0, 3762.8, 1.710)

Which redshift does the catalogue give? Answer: 0.18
